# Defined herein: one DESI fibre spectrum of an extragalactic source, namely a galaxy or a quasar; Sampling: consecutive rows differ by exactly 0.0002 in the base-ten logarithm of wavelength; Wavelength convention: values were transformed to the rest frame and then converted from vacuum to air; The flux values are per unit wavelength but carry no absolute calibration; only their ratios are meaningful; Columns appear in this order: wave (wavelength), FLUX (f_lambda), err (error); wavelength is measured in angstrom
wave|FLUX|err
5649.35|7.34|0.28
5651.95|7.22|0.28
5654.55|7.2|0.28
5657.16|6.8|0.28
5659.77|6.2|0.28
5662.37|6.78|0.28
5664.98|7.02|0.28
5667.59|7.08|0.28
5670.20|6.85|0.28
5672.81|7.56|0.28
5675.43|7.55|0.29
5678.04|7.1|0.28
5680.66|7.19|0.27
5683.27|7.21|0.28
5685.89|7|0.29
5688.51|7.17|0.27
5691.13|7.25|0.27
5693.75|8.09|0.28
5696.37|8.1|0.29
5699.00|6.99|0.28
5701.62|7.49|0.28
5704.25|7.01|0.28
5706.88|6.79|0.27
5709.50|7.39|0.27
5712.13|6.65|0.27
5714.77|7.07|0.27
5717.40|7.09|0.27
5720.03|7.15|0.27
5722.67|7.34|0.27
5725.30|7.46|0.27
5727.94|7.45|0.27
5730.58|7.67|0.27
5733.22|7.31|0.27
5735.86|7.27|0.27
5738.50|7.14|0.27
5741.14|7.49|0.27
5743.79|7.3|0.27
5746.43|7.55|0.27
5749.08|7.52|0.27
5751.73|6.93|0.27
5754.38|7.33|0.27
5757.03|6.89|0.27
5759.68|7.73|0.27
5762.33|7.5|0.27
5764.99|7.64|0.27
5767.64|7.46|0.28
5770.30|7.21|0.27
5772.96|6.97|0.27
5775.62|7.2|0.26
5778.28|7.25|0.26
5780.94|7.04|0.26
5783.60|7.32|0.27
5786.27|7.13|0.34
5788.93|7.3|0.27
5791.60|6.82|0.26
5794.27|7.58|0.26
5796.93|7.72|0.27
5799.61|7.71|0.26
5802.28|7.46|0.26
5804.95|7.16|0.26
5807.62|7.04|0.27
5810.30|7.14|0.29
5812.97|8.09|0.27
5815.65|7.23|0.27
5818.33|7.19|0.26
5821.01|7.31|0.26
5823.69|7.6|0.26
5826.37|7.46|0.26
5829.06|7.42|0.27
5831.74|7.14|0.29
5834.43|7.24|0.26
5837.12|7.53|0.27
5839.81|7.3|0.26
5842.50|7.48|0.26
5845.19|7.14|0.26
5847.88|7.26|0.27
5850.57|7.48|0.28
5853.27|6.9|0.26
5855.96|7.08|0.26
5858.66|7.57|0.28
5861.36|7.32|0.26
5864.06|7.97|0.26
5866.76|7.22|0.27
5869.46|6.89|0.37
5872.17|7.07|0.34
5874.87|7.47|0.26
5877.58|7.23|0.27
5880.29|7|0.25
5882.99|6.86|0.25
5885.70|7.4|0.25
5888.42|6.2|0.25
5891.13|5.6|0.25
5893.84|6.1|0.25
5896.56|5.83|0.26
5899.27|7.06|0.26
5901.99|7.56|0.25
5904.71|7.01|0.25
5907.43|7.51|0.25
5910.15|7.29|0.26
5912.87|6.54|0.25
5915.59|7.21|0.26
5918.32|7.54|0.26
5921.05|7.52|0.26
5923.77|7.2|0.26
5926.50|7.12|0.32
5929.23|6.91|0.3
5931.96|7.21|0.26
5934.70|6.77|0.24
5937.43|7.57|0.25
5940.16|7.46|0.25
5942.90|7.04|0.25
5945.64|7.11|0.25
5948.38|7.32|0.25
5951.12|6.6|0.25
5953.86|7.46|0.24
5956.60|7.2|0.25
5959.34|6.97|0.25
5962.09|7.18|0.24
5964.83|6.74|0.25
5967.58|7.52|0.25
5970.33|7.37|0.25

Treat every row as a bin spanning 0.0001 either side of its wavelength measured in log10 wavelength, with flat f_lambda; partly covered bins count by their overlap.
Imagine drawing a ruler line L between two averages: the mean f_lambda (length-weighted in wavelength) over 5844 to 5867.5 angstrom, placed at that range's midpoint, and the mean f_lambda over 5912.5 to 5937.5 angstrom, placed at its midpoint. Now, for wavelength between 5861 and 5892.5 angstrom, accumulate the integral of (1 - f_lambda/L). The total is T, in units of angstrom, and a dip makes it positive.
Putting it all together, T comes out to 1.2 angstrom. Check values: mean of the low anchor 7.33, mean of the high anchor 7.16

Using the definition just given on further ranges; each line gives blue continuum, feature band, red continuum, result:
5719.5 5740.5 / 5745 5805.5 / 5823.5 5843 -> 0.4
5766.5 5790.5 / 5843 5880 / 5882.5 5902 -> -3.3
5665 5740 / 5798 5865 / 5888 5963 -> -2.3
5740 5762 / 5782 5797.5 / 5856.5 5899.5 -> -0.1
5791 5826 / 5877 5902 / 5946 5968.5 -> 2.2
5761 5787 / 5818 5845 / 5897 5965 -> -0.5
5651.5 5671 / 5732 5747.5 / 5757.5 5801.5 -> -0.3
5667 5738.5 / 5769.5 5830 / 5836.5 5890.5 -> -0.8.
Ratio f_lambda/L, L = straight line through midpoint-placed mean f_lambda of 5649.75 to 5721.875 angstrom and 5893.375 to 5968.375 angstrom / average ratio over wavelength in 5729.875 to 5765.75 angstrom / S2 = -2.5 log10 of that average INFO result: -0.03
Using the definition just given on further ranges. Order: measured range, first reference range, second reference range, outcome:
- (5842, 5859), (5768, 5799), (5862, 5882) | 0.00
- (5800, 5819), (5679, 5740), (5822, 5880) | -0.01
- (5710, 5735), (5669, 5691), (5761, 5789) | 0.00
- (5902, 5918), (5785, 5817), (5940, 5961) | 0.00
